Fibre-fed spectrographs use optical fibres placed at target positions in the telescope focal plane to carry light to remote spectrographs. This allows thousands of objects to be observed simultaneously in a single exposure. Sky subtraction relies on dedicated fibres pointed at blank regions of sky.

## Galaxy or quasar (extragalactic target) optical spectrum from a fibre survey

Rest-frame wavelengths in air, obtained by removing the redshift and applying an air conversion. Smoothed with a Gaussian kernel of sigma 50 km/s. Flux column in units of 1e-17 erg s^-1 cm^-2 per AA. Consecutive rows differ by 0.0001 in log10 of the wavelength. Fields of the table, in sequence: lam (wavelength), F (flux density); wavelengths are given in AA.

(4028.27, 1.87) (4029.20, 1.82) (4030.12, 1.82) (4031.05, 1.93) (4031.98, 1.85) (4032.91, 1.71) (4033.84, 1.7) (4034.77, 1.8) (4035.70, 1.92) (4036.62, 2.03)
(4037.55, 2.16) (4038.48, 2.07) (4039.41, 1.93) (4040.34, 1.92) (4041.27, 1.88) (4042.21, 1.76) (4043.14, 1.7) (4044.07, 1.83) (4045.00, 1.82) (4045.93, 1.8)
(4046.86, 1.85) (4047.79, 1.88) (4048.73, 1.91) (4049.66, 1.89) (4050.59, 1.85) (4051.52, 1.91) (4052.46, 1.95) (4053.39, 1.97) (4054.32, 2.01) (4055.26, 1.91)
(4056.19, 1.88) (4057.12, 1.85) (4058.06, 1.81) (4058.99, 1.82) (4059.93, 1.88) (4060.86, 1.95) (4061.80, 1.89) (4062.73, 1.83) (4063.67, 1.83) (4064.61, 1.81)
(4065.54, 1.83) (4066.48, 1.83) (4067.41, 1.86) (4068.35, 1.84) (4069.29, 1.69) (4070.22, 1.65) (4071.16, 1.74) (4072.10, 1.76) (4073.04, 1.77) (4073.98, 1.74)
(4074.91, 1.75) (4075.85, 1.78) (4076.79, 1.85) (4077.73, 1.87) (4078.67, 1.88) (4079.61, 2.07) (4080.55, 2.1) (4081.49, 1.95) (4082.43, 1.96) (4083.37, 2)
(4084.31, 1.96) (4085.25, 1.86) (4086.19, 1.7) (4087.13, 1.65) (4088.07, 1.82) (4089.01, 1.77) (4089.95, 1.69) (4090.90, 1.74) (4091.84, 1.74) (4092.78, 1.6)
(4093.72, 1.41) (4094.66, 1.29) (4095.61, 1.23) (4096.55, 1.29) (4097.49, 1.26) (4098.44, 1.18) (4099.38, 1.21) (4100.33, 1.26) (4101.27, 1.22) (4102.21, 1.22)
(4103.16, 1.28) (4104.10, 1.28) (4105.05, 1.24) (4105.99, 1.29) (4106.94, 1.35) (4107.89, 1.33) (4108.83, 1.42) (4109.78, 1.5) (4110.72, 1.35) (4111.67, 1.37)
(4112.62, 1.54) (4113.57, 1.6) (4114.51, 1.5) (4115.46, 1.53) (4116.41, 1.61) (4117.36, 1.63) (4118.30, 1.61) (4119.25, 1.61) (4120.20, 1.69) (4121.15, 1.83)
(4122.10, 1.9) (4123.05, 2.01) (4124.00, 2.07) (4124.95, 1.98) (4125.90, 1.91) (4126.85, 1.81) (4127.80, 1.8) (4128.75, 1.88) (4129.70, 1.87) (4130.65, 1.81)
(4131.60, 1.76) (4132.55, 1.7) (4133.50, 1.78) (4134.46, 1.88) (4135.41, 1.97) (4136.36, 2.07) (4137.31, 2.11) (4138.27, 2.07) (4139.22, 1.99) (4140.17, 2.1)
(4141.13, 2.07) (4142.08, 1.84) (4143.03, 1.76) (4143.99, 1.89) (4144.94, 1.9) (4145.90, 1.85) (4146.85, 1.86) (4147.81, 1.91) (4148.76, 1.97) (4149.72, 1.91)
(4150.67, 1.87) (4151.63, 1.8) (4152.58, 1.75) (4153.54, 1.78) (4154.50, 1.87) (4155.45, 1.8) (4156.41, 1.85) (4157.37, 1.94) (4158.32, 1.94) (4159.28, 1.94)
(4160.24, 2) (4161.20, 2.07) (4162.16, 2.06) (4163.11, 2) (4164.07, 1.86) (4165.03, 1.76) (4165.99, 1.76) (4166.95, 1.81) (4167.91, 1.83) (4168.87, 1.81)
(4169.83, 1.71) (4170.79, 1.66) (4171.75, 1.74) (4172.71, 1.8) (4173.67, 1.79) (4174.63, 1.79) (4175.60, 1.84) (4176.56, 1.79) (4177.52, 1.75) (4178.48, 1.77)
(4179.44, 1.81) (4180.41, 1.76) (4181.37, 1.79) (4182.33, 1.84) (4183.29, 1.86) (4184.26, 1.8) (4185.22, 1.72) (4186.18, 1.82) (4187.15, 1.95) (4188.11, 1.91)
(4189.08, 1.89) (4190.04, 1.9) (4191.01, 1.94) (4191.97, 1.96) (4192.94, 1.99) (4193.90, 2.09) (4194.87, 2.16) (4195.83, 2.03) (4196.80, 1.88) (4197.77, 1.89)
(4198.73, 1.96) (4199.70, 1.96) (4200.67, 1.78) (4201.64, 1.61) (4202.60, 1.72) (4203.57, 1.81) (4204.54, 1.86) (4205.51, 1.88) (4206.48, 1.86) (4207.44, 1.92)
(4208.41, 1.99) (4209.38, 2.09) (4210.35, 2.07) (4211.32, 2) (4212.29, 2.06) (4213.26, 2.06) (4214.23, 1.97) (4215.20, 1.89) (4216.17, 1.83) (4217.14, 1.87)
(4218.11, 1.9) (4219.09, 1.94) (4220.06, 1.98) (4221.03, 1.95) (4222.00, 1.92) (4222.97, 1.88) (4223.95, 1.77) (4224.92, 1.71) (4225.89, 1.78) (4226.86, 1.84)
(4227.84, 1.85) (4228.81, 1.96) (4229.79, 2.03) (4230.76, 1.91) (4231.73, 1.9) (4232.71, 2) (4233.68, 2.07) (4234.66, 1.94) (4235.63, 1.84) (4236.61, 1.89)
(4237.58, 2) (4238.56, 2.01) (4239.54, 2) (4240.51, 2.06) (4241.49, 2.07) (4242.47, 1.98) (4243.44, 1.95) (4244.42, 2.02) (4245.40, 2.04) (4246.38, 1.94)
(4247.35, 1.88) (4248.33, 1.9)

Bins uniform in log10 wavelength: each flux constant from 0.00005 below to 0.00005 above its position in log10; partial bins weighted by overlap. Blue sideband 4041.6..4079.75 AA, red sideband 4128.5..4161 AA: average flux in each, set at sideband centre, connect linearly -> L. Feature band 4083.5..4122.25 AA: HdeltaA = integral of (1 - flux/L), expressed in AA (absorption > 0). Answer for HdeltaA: 7.6 AA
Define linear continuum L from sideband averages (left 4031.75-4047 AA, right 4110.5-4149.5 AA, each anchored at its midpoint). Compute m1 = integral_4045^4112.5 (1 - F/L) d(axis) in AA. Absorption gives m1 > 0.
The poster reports 5.8 AA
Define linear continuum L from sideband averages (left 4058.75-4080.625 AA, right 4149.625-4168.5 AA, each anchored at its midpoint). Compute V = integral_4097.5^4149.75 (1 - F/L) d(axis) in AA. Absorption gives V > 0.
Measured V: 4.9 AA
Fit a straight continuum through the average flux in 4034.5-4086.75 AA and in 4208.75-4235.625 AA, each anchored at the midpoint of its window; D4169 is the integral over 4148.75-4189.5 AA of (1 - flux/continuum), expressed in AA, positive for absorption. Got 1.52 AA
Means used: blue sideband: 1.87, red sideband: 1.93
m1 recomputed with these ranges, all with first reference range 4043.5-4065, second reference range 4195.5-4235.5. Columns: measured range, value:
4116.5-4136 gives 0.7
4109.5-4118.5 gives 1.7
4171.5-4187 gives 0.9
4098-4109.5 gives 3.7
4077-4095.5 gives 1.0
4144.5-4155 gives 0.2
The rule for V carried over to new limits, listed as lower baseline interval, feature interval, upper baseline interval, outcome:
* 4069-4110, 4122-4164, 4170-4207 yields -4.3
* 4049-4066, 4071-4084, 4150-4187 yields 0.0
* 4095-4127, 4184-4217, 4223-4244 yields -1.9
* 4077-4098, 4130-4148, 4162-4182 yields -1.4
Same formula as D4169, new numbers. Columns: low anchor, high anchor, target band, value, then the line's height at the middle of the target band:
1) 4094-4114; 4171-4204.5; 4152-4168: -2.0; 1.68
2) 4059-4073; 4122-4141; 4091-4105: 4.0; 1.87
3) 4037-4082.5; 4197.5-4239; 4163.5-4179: 1.0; 1.9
